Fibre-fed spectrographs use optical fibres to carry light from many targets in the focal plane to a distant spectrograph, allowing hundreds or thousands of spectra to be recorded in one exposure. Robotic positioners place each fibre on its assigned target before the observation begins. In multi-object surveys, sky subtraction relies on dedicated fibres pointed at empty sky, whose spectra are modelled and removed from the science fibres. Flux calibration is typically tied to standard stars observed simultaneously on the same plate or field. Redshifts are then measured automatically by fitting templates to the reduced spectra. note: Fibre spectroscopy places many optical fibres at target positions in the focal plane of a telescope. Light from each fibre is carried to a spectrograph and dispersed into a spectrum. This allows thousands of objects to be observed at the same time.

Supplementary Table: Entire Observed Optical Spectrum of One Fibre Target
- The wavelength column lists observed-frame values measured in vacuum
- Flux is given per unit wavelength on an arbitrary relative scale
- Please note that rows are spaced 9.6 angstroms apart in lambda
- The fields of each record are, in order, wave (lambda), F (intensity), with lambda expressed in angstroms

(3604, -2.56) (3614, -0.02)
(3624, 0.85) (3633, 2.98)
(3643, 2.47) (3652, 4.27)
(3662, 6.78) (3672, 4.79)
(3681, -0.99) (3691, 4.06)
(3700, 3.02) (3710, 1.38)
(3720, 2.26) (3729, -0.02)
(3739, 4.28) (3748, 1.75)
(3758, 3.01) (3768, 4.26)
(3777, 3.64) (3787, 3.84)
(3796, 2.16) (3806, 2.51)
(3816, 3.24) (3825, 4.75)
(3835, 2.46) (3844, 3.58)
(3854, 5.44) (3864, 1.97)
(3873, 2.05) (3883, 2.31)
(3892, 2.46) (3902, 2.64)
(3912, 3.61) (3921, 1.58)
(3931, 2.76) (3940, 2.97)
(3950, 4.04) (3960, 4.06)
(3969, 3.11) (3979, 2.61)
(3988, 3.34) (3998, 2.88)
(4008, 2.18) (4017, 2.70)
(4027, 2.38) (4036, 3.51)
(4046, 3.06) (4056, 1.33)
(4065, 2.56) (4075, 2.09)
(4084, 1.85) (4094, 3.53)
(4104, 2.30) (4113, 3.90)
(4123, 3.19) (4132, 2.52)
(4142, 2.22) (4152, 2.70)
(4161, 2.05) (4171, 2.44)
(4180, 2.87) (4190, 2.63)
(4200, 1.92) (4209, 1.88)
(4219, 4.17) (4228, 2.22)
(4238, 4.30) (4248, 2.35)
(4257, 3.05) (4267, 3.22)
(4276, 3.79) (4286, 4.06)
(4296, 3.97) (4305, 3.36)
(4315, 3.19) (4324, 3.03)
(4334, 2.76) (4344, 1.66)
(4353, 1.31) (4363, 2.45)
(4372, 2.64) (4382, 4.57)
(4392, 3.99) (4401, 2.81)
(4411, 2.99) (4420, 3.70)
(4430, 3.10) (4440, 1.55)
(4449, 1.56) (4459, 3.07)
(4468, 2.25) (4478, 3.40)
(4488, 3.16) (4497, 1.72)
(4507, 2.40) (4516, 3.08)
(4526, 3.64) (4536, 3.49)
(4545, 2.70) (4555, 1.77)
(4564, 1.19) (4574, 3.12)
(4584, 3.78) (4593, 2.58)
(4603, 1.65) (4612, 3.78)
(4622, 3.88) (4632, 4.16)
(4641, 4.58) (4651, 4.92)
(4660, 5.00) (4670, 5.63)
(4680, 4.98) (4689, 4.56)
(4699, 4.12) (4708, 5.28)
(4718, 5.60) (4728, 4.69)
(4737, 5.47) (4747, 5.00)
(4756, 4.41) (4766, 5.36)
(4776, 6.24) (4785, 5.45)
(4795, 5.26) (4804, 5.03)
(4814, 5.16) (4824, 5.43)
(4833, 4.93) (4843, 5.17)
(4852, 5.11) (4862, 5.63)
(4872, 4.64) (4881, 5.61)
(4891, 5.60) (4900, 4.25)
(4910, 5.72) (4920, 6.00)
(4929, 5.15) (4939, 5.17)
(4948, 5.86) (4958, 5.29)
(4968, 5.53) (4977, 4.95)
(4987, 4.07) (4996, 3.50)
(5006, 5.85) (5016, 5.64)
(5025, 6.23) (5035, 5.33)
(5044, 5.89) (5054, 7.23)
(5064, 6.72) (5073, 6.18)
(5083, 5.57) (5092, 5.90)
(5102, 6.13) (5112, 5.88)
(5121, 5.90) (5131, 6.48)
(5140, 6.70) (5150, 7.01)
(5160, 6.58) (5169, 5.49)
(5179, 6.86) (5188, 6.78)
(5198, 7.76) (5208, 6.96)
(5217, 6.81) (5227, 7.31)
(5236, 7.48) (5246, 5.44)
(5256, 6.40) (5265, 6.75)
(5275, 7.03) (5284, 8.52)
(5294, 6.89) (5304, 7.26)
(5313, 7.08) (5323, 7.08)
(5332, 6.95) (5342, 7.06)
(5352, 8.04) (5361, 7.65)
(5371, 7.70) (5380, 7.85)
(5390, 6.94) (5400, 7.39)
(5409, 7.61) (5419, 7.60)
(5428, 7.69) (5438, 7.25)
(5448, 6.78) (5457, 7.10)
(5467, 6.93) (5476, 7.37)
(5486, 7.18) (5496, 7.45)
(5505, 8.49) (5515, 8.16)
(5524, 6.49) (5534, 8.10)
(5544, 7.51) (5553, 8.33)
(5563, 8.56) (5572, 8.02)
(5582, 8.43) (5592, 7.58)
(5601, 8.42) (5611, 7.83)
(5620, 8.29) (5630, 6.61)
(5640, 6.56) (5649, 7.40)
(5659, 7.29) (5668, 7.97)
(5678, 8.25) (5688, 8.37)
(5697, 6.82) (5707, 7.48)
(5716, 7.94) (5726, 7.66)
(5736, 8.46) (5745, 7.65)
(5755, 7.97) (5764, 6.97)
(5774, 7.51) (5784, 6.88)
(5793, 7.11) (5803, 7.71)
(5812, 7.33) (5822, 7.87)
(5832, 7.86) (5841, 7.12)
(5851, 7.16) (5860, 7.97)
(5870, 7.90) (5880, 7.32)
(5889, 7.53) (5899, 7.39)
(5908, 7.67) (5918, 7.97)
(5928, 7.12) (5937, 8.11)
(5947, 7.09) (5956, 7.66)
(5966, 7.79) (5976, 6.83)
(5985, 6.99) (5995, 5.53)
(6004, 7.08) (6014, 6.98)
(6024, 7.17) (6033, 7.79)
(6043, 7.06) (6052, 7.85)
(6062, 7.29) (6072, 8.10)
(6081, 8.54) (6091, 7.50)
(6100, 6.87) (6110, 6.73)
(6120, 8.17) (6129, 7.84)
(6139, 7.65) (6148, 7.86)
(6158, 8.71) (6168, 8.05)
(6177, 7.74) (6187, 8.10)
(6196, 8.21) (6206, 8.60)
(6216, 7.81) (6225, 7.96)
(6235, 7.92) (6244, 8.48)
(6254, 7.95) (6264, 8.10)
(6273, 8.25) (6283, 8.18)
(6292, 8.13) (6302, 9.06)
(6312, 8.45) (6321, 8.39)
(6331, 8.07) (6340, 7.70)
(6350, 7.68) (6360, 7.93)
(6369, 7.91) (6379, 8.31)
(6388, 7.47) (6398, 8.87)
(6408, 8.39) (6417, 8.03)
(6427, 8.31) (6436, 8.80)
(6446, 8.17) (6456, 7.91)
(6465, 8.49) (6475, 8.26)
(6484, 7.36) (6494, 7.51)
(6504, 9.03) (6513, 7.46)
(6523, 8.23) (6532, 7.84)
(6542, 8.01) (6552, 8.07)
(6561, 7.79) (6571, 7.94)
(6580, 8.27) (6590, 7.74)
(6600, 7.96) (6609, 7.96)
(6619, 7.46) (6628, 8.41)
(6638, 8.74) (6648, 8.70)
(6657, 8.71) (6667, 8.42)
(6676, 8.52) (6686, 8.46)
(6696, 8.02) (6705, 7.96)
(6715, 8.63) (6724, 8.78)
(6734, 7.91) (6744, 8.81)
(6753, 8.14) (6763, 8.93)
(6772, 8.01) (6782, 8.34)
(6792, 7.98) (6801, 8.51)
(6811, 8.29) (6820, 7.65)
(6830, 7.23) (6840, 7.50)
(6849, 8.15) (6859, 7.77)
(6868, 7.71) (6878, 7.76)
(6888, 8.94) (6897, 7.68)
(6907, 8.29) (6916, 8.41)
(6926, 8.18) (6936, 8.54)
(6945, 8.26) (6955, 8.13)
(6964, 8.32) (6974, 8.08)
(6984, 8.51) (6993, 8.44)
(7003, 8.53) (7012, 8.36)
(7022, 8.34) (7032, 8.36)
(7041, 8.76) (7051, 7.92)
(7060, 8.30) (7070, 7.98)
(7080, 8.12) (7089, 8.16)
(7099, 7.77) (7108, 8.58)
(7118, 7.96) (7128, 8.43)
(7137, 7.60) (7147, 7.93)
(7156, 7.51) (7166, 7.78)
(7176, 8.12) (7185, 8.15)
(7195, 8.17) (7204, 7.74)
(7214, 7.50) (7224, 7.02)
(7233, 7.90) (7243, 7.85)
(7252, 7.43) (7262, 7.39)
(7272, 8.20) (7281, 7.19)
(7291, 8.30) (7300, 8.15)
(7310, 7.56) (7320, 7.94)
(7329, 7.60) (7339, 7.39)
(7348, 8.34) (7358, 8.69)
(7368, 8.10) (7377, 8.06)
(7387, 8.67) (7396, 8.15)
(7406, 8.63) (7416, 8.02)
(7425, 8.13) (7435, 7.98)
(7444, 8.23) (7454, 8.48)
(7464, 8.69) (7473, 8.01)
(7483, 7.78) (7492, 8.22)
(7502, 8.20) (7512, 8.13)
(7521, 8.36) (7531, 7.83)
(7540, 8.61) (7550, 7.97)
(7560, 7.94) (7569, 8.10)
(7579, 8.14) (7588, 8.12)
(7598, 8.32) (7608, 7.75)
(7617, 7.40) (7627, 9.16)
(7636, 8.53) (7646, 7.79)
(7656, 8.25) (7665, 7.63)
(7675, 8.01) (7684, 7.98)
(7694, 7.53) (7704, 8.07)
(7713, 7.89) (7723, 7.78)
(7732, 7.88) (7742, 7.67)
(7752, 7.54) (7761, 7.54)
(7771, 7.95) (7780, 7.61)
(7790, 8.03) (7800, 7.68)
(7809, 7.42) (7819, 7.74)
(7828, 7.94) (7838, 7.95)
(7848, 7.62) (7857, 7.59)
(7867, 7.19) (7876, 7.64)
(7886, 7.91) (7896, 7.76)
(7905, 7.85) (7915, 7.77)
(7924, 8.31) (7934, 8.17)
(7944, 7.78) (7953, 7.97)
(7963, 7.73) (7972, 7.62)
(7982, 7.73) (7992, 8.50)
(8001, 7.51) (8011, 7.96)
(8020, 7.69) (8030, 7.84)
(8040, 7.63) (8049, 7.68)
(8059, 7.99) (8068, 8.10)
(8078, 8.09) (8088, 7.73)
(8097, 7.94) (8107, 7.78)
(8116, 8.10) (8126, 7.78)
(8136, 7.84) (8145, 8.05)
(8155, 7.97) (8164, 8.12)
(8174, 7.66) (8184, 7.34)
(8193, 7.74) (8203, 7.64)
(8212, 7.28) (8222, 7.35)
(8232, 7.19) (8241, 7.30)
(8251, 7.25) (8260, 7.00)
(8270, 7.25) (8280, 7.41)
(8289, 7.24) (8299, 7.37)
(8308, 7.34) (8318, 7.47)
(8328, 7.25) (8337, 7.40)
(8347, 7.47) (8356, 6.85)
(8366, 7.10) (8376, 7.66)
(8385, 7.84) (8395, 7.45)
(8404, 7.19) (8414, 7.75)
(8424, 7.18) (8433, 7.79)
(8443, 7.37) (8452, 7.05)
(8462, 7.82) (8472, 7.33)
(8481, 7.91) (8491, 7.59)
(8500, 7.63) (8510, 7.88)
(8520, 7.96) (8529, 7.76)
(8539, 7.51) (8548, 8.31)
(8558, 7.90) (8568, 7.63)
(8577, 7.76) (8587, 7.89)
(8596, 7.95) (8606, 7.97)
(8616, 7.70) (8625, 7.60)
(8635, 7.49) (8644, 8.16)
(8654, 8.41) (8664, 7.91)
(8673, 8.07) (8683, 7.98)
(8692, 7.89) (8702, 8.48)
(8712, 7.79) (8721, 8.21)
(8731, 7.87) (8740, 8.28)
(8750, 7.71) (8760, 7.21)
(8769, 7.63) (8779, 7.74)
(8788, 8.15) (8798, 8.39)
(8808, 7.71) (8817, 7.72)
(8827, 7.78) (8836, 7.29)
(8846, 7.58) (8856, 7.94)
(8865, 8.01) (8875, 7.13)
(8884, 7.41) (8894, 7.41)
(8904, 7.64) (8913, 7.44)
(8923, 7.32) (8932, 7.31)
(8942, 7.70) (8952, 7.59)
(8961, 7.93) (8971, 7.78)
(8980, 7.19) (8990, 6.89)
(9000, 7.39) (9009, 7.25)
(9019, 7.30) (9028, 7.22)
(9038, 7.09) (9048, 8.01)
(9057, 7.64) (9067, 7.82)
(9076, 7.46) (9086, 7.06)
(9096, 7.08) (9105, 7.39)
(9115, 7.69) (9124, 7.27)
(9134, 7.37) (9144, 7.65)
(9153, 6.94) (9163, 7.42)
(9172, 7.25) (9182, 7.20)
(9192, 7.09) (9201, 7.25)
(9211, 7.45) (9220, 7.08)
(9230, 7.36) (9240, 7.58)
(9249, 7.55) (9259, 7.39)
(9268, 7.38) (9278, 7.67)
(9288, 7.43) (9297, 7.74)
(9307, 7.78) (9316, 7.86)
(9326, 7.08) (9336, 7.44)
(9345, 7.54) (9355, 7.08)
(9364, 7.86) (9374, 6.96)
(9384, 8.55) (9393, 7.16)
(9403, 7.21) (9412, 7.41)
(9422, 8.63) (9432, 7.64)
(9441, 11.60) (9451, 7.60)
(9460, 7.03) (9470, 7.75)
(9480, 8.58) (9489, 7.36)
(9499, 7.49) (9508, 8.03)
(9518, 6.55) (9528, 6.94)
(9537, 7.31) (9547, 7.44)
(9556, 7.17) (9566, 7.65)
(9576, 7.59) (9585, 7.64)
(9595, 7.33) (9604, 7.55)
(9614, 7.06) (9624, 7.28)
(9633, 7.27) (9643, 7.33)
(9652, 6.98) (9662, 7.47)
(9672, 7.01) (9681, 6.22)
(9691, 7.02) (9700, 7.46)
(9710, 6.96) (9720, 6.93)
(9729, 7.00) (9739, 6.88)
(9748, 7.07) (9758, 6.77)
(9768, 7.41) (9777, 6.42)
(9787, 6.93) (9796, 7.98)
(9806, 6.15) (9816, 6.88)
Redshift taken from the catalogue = 0.16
